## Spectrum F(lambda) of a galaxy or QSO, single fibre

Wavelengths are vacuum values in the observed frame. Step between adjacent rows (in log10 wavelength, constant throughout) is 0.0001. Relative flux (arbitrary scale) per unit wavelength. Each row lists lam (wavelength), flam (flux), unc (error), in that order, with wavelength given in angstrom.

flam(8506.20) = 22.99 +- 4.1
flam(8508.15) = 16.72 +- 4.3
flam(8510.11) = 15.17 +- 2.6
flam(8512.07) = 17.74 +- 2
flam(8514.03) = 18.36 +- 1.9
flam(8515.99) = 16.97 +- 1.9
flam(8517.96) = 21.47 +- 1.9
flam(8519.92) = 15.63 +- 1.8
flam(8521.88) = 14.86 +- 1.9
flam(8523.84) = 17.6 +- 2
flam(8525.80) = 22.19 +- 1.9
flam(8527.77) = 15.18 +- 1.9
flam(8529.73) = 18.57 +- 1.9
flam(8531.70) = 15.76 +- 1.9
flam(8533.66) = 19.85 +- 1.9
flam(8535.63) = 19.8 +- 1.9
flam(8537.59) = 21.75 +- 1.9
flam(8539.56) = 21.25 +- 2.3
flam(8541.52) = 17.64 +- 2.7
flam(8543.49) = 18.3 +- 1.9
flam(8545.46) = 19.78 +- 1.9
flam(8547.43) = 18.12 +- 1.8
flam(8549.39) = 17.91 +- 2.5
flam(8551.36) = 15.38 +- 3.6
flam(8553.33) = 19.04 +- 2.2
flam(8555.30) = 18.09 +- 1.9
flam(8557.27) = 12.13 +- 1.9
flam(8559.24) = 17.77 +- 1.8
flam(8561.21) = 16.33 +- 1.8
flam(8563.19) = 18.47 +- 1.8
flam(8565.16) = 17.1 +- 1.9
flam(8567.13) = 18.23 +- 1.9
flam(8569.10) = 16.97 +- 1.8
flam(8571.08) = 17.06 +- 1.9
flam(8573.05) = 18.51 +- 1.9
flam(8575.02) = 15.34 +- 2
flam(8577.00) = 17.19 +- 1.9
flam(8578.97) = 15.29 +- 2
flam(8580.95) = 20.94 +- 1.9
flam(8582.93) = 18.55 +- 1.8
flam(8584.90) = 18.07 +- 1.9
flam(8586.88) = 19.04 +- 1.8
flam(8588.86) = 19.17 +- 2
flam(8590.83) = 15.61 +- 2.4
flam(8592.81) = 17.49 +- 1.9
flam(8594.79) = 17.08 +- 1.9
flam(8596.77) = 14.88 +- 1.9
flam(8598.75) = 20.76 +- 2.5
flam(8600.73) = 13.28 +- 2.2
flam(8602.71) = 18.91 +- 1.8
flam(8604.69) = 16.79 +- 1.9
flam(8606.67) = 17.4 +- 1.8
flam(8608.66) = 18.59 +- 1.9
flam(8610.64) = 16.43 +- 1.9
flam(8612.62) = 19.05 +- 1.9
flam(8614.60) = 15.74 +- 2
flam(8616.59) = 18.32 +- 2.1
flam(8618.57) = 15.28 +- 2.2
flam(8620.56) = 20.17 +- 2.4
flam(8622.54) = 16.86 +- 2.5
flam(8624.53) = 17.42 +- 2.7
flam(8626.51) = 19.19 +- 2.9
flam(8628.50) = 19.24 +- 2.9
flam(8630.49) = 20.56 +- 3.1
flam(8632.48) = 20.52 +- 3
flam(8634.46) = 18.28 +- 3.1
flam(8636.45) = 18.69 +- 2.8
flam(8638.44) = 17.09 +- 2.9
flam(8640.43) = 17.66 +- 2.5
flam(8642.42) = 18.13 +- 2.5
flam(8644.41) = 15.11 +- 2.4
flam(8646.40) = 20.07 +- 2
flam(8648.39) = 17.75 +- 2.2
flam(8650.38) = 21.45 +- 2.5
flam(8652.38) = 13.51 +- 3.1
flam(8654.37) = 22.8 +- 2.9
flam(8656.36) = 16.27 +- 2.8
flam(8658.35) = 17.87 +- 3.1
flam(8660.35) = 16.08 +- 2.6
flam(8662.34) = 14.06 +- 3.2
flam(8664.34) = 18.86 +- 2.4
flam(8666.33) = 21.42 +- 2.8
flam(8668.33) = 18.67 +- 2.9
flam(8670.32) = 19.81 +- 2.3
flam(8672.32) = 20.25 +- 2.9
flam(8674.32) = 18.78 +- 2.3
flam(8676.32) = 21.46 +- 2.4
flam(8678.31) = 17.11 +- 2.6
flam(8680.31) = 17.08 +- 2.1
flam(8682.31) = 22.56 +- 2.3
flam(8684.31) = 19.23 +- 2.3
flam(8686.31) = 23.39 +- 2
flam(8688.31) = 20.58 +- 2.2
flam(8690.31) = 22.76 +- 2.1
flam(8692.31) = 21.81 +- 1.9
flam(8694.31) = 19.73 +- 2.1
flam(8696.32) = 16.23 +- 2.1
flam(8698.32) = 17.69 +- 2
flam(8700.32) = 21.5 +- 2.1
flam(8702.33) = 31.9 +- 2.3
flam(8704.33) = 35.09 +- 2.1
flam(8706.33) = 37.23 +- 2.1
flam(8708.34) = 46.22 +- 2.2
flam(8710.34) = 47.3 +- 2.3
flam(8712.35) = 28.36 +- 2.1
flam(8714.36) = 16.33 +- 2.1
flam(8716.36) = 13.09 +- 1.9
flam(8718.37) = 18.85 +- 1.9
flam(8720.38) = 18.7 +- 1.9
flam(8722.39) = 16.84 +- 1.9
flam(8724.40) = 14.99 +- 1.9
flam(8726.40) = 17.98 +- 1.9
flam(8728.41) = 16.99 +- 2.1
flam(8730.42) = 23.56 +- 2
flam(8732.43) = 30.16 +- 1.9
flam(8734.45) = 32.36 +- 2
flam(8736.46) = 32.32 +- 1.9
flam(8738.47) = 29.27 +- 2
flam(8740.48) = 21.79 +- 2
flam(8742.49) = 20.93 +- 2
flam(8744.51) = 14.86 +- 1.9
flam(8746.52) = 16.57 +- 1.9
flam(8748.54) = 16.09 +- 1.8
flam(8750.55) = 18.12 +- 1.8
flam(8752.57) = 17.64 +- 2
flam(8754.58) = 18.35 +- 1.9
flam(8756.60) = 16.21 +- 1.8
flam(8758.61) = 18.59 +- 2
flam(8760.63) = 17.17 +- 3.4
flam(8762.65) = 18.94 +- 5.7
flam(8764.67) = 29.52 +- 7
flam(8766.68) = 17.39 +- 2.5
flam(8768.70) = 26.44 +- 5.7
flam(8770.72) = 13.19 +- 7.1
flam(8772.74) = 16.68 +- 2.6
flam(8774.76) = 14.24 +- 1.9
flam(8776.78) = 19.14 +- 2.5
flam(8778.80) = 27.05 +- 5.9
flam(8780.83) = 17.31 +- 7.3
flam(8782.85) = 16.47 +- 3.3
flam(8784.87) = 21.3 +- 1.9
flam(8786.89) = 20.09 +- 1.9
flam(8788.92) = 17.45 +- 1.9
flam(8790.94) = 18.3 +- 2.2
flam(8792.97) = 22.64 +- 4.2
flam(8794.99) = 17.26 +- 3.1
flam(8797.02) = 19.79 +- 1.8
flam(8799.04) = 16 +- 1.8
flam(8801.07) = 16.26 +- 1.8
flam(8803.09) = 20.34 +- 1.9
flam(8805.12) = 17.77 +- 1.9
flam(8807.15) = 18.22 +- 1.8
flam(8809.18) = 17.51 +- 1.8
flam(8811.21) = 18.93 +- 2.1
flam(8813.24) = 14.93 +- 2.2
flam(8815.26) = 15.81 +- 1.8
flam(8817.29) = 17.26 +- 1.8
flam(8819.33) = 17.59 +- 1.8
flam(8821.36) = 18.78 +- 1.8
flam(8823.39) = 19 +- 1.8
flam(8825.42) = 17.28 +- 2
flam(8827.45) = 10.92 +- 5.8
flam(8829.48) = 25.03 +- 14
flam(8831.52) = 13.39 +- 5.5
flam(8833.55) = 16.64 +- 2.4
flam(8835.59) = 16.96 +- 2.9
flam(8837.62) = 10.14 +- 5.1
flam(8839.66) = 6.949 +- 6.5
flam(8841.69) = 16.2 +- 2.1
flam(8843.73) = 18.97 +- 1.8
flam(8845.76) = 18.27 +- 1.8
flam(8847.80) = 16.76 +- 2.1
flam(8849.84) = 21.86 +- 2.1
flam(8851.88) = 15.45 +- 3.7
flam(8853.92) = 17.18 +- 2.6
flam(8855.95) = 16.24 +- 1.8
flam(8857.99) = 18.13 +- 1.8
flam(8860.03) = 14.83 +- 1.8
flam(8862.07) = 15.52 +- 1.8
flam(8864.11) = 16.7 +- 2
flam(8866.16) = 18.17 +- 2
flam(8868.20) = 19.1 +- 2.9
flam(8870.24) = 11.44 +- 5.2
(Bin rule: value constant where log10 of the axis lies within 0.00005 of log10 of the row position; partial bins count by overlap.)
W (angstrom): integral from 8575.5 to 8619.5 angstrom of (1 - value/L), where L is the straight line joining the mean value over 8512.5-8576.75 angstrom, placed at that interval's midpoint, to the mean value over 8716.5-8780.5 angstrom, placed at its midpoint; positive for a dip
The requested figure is 2.5 angstrom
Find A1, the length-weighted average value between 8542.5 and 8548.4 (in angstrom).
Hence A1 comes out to 18.7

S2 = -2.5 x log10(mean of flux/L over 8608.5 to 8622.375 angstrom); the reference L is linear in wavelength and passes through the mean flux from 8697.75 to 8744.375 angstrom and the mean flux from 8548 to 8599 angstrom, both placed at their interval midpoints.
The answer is 0.12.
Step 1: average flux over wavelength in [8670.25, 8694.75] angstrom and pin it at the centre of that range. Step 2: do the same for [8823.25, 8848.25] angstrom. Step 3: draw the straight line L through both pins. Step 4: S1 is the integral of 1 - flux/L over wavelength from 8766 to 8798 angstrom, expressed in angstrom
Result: -3.11 angstrom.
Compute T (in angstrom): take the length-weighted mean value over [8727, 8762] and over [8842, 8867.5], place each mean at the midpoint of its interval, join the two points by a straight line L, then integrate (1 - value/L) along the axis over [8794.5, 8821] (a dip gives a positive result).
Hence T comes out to 2.0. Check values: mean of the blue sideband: 21.2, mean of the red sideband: 17.3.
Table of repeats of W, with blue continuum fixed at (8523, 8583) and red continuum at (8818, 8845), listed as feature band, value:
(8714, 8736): -4.8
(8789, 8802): -1.6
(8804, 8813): -0.9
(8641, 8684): -3.4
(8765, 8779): -2.4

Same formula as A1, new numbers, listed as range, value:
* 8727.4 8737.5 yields 27.1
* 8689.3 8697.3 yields 20.1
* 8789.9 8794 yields 20.4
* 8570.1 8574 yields 17.8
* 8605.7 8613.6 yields 17.9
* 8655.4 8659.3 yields 17.1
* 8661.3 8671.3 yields 18.6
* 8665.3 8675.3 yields 19.8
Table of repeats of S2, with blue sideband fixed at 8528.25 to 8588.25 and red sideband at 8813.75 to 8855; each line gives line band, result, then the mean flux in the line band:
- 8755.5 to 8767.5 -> -0.17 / 19.7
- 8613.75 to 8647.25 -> -0.04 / 18.1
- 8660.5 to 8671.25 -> -0.06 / 18.4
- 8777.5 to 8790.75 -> -0.18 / 19.8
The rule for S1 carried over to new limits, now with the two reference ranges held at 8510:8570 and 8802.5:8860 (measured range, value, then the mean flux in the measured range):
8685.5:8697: -2.3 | 20.8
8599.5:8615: 0.4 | 17.1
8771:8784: -0.9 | 18.2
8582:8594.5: -0.2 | 17.9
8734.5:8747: -4.7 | 23.6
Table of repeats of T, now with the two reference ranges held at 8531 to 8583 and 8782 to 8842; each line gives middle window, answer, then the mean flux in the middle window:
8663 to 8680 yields -1.72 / 19.3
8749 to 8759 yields -0.17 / 17.7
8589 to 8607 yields 0.77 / 17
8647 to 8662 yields -0.20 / 17.8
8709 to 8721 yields -4.90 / 24.6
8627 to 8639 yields -1.00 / 19.1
